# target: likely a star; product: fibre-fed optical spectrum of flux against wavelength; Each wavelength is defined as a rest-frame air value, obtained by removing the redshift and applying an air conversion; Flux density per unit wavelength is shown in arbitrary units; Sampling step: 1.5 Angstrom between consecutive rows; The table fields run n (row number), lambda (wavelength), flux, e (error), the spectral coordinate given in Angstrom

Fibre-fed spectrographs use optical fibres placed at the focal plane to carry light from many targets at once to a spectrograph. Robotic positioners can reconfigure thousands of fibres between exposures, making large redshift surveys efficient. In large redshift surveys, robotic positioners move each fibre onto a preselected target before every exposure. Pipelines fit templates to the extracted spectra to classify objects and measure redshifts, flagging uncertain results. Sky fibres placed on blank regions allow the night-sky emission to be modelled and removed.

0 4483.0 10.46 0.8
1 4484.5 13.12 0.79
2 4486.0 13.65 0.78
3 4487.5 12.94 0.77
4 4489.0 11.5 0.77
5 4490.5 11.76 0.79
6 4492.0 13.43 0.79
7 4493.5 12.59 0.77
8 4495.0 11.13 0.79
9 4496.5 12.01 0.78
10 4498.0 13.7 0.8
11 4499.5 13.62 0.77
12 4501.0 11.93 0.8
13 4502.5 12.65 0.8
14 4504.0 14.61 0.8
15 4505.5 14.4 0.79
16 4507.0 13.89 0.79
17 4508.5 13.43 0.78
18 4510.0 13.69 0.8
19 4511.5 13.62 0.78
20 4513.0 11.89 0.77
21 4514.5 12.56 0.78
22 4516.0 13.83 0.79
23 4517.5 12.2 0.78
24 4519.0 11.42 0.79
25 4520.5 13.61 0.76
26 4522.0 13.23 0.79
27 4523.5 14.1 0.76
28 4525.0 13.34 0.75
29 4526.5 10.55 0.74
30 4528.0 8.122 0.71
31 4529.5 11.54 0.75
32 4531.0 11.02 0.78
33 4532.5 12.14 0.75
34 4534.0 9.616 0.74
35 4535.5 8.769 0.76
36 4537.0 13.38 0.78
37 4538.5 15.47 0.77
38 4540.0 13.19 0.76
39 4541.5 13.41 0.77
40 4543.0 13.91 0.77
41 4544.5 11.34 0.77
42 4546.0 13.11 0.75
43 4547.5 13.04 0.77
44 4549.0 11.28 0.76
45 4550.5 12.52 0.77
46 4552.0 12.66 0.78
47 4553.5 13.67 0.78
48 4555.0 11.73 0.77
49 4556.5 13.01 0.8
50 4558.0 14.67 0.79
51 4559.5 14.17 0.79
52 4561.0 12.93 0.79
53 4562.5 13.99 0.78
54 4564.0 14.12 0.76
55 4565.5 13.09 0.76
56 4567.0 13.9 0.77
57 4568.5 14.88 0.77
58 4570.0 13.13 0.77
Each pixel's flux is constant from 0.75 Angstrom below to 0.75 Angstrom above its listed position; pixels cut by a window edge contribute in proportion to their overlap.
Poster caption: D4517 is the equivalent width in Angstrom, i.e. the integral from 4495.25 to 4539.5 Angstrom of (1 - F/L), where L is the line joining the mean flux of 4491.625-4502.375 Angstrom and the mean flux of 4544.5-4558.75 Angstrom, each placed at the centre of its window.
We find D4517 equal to 0.4 Angstrom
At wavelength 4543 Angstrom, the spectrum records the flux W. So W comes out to 13.91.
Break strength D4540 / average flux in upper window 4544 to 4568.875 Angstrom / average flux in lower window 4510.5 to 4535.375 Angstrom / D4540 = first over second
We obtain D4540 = 1.1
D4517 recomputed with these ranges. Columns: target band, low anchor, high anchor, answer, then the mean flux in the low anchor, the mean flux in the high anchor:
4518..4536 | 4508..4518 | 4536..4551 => 2.10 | 13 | 13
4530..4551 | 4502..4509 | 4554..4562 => 1.89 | 13.8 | 13.3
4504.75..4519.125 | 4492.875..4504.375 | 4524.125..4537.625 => -1.40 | 12.7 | 10.9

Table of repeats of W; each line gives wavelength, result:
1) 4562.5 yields 13.99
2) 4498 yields 13.7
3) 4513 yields 11.89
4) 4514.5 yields 12.56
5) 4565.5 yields 13.09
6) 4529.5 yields 11.54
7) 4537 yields 13.38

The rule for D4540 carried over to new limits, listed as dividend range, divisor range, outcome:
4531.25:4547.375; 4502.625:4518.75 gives 0.93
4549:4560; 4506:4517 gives 0.98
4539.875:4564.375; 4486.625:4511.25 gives 1.01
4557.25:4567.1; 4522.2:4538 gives 1.21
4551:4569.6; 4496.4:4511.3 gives 1.01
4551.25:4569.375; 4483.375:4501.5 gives 1.08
